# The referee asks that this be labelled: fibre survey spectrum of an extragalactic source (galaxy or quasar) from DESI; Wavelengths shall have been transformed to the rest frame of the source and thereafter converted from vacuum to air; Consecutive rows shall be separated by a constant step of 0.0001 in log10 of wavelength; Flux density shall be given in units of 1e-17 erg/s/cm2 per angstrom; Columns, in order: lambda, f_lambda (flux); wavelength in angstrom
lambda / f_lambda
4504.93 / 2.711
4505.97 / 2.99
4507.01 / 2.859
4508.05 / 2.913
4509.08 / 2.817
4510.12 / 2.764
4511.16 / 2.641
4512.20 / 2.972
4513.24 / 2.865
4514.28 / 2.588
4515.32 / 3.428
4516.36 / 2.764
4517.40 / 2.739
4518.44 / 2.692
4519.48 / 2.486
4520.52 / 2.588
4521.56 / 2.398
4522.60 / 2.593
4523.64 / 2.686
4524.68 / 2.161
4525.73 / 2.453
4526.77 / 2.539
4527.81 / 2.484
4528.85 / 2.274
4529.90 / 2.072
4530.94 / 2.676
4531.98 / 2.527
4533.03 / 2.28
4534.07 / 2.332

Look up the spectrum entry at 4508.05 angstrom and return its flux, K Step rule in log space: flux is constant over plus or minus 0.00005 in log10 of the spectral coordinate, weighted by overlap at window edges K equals 2.913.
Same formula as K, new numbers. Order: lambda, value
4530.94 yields 2.676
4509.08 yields 2.817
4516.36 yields 2.764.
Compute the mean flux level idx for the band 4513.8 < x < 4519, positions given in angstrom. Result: 2.84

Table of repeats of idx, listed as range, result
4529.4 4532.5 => 2.43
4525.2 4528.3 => 2.49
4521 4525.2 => 2.46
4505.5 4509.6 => 2.9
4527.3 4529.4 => 2.37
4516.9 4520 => 2.64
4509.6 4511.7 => 2.7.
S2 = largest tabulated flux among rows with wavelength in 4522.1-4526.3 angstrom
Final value 2.686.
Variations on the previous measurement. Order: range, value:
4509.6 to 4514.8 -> 2.972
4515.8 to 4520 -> 2.764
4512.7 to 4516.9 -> 3.428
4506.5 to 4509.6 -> 2.913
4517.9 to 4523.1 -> 2.692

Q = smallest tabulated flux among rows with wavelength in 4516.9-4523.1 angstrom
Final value 2.398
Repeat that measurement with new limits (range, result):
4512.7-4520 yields 2.486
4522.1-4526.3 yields 2.161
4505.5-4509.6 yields 2.817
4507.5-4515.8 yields 2.588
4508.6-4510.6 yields 2.764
